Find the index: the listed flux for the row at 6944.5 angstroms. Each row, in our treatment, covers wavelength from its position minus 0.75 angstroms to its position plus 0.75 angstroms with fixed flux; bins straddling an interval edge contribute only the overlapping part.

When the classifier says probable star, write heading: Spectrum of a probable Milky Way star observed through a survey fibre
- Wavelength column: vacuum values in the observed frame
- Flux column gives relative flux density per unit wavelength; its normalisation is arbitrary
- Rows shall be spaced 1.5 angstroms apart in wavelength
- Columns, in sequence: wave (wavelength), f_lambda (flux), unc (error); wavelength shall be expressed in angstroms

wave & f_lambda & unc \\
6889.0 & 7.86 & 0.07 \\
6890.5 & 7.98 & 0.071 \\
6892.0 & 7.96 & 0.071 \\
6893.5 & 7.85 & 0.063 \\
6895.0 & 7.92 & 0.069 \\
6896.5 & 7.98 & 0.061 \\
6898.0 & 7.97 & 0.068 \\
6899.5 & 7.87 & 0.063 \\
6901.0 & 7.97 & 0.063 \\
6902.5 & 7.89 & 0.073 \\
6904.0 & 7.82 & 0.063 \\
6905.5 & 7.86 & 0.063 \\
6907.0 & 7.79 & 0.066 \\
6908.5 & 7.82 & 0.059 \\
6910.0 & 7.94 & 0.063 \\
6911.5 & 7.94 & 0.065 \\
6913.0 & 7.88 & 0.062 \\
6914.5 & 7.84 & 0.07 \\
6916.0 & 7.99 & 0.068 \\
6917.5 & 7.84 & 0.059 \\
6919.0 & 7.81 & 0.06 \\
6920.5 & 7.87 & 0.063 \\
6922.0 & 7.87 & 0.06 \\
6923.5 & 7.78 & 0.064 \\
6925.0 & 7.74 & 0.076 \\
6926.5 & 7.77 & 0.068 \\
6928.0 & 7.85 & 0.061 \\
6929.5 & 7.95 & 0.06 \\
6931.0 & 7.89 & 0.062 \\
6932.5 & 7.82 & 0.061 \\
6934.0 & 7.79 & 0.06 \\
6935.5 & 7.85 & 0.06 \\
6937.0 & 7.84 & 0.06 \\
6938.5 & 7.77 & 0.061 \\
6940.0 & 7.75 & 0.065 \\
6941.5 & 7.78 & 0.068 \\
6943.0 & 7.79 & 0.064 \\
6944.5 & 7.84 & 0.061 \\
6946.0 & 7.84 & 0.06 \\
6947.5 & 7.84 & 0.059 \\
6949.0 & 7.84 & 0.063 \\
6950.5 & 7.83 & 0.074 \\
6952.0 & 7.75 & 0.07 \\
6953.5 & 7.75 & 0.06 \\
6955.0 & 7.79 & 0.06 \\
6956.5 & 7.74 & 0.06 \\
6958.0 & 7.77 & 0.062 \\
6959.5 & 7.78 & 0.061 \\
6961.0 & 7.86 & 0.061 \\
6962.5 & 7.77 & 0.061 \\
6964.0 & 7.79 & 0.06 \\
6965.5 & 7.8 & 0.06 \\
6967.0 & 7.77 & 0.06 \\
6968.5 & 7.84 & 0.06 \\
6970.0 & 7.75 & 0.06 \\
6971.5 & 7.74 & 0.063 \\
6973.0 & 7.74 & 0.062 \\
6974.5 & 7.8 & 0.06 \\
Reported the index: 7.84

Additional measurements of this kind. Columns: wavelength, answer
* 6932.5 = 7.82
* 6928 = 7.85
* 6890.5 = 7.98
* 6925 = 7.74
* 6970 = 7.75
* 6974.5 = 7.8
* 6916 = 7.99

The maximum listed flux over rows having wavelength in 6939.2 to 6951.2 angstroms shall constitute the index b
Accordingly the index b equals 7.84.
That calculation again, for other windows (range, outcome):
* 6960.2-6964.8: 7.86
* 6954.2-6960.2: 7.79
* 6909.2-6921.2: 7.99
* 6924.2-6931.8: 7.95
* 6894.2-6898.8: 7.98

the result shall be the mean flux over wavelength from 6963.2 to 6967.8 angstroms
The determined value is 7.79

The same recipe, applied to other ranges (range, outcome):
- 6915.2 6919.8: 7.88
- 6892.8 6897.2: 7.92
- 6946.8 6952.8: 7.81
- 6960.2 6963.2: 7.82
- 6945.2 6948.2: 7.84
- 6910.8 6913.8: 7.91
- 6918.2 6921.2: 7.84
